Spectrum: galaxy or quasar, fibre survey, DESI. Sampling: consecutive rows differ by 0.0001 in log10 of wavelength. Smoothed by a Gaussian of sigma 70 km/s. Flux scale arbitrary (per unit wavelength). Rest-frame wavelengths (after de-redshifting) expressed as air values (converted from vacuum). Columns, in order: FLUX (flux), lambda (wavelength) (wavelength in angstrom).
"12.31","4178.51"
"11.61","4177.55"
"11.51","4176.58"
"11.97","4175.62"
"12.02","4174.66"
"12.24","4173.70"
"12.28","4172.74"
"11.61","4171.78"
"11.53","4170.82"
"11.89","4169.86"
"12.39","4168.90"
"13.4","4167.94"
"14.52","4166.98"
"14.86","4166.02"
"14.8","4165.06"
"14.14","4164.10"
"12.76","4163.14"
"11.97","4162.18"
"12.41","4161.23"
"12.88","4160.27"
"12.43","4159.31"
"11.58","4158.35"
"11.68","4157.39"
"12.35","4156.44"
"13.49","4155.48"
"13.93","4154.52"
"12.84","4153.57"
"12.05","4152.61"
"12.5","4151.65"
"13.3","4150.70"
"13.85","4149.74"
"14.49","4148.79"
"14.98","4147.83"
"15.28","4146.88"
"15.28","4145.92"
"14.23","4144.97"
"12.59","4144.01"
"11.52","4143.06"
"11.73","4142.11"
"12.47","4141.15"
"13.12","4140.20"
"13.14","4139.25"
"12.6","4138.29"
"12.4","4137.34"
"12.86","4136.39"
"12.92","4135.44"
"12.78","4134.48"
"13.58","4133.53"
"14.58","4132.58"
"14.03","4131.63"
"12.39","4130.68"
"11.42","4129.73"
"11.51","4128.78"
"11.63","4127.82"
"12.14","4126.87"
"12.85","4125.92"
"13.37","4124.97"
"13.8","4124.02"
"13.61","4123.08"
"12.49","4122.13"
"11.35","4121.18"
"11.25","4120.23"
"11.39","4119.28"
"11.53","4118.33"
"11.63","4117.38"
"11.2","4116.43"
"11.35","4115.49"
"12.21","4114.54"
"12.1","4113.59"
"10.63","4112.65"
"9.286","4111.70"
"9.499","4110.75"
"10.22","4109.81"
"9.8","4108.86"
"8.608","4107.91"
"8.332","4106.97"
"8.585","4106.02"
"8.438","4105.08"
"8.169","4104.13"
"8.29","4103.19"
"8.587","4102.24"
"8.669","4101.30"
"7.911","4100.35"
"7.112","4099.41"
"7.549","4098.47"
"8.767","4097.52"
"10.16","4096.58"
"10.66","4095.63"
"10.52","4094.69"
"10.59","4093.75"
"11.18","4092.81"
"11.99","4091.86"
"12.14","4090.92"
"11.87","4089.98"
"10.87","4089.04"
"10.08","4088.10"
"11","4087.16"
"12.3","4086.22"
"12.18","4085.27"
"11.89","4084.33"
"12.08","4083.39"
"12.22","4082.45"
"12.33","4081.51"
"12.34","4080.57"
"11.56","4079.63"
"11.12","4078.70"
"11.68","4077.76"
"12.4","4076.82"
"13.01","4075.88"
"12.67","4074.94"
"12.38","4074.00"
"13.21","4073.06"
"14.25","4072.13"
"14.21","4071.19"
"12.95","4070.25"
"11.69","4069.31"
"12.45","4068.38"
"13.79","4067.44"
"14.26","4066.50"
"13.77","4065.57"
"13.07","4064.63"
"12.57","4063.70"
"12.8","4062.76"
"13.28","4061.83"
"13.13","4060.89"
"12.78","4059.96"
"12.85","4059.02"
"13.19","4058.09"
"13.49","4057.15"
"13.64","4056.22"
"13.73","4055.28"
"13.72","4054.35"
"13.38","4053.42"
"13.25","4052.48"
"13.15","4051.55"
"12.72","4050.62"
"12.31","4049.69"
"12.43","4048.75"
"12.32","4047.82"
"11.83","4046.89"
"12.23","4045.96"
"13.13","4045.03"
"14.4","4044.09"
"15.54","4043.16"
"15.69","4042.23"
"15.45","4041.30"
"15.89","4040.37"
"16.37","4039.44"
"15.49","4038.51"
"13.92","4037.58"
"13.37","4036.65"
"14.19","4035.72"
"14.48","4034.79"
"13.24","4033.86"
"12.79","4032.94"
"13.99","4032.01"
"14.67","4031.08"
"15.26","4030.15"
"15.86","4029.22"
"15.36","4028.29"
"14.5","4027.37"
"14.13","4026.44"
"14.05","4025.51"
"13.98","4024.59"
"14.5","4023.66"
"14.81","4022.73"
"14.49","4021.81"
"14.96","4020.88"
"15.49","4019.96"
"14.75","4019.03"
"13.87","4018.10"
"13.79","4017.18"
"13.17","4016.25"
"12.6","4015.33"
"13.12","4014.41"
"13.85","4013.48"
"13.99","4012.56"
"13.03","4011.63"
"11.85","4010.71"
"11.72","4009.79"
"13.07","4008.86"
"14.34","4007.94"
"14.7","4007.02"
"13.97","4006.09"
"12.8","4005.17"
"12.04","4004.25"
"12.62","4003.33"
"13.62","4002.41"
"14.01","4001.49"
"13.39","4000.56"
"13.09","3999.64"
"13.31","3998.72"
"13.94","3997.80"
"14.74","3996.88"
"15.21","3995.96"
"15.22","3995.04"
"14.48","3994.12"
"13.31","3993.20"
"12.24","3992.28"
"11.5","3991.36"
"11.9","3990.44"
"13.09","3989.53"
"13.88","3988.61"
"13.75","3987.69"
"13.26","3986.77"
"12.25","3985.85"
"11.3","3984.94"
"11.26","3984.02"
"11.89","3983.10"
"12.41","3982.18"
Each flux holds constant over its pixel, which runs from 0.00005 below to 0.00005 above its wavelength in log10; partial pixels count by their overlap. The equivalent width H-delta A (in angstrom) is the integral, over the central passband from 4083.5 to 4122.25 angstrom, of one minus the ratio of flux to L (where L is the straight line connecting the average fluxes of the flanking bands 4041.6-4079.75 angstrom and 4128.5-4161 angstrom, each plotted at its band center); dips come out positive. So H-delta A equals 8.20 angstrom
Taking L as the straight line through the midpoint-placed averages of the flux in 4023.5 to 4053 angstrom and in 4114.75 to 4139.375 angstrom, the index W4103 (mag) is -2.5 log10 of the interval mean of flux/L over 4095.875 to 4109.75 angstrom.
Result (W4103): 0.44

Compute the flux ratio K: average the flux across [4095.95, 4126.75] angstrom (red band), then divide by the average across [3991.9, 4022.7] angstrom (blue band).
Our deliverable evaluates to 0.75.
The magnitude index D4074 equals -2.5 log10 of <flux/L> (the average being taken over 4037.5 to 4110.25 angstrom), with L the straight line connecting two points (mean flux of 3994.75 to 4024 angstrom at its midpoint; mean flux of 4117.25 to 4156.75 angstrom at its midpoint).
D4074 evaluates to 0.11 mag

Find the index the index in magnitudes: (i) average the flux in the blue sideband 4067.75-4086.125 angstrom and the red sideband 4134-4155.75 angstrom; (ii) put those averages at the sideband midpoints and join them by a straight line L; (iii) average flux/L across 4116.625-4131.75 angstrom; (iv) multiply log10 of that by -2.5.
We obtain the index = 0.07 mag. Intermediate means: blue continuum 12.5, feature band 12.2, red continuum 13.2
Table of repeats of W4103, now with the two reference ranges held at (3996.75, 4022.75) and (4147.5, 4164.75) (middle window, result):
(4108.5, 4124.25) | 0.159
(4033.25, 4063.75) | -0.017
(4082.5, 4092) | 0.141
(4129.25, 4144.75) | 0.023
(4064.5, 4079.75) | 0.038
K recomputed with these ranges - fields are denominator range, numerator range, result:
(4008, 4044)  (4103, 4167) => 0.86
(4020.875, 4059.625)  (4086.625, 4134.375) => 0.77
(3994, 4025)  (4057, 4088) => 0.92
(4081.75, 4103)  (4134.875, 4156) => 1.27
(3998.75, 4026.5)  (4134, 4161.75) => 0.95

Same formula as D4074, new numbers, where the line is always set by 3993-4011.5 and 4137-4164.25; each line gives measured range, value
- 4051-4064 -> 0.01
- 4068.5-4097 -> 0.12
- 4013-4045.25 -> -0.08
